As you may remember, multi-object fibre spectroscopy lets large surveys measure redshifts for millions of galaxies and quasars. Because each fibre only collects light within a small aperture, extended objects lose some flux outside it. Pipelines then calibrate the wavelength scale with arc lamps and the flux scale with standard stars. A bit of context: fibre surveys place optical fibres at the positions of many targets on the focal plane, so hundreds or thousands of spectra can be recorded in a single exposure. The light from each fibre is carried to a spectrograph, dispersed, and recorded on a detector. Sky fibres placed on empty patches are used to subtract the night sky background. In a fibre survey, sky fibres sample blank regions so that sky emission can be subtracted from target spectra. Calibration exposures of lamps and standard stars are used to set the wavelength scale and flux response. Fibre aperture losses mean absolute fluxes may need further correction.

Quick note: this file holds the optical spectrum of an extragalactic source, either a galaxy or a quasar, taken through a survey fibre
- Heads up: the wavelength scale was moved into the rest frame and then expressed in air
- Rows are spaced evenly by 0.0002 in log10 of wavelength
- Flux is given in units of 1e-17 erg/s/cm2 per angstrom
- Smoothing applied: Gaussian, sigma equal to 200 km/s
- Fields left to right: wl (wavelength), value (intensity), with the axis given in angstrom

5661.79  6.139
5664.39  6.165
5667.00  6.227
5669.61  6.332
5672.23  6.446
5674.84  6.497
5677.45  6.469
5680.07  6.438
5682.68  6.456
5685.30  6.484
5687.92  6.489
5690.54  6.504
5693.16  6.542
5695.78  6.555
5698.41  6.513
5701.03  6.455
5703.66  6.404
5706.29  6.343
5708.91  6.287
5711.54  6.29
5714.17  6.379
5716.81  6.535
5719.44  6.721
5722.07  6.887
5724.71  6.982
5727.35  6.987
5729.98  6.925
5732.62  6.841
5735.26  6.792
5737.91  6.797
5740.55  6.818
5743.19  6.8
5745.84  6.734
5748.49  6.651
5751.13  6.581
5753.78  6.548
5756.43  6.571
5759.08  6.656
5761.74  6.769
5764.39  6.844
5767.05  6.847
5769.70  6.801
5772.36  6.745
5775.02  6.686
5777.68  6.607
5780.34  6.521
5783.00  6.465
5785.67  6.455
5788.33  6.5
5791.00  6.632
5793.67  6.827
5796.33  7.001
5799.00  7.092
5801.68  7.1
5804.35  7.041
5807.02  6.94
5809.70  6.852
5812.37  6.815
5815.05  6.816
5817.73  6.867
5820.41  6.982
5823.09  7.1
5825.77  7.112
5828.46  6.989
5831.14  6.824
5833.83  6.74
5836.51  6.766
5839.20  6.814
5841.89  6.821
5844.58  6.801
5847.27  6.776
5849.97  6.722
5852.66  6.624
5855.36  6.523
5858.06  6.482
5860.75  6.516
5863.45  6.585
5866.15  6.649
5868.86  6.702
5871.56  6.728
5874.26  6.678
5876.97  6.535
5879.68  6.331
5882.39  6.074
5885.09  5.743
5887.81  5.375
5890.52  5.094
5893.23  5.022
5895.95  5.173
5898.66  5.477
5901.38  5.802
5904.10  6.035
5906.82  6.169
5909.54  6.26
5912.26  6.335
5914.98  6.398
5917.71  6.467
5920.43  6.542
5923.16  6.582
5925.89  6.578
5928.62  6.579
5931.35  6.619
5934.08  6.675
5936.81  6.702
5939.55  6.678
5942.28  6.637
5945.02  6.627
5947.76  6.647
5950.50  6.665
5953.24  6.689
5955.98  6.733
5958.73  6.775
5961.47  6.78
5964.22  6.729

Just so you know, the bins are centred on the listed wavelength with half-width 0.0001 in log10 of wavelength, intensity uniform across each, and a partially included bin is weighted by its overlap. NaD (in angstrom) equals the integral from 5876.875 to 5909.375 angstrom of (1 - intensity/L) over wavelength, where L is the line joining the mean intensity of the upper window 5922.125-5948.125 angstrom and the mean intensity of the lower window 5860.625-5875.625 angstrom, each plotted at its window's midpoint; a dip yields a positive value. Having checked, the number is 4.5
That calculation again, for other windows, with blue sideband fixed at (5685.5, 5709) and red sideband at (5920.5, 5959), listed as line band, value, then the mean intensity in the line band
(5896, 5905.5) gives 1.33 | 5.69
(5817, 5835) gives -1.06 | 6.95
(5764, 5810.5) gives -1.71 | 6.77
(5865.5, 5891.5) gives 1.61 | 6.19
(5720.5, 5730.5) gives -0.70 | 6.94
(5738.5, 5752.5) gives -0.47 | 6.72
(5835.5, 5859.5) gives -0.45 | 6.7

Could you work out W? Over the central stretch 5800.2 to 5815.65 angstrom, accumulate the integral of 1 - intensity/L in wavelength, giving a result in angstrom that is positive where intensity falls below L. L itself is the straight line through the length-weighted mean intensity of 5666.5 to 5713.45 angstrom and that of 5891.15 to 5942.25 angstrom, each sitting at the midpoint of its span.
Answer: -1.5 angstrom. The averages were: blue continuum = 6.43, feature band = 6.93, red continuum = 6.22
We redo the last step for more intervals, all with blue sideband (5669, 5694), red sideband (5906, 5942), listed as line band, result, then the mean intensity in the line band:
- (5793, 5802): -0.7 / 7.01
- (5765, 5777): -0.5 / 6.76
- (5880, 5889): 1.0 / 5.81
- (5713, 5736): -1.1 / 6.79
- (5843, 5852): -0.4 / 6.76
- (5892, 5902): 1.8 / 5.34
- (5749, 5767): -0.5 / 6.67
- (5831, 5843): -0.5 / 6.79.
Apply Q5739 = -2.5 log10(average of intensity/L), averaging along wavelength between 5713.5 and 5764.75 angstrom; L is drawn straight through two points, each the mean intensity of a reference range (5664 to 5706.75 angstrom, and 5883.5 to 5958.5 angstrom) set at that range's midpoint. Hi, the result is -0.06 mag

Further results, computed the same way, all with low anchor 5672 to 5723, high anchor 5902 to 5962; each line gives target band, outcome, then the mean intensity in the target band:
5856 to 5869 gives -0.008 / 6.57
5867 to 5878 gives -0.022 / 6.66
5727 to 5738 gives -0.061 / 6.87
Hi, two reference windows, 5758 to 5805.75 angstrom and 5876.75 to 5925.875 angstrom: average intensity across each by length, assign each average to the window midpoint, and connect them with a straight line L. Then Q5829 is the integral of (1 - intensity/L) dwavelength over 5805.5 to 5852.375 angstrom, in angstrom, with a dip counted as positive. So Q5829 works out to -3.0 angstrom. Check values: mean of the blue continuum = 6.76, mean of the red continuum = 5.97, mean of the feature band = 6.86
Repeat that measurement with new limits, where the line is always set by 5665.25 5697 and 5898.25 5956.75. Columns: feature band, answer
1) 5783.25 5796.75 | -0.4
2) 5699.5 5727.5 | -0.4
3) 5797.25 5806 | -0.8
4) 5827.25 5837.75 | -0.6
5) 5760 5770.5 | -0.6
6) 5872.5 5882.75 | 0.0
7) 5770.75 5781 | -0.3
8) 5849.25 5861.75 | -0.2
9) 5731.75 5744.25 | -0.7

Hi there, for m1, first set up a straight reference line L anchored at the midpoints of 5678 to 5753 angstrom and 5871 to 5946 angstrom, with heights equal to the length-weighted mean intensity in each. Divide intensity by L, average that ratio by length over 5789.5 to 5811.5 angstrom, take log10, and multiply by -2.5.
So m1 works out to -0.08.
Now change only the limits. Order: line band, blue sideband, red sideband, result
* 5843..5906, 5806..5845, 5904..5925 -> 0.07 mag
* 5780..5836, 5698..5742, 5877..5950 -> -0.07 mag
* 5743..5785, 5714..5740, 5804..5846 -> 0.03 mag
